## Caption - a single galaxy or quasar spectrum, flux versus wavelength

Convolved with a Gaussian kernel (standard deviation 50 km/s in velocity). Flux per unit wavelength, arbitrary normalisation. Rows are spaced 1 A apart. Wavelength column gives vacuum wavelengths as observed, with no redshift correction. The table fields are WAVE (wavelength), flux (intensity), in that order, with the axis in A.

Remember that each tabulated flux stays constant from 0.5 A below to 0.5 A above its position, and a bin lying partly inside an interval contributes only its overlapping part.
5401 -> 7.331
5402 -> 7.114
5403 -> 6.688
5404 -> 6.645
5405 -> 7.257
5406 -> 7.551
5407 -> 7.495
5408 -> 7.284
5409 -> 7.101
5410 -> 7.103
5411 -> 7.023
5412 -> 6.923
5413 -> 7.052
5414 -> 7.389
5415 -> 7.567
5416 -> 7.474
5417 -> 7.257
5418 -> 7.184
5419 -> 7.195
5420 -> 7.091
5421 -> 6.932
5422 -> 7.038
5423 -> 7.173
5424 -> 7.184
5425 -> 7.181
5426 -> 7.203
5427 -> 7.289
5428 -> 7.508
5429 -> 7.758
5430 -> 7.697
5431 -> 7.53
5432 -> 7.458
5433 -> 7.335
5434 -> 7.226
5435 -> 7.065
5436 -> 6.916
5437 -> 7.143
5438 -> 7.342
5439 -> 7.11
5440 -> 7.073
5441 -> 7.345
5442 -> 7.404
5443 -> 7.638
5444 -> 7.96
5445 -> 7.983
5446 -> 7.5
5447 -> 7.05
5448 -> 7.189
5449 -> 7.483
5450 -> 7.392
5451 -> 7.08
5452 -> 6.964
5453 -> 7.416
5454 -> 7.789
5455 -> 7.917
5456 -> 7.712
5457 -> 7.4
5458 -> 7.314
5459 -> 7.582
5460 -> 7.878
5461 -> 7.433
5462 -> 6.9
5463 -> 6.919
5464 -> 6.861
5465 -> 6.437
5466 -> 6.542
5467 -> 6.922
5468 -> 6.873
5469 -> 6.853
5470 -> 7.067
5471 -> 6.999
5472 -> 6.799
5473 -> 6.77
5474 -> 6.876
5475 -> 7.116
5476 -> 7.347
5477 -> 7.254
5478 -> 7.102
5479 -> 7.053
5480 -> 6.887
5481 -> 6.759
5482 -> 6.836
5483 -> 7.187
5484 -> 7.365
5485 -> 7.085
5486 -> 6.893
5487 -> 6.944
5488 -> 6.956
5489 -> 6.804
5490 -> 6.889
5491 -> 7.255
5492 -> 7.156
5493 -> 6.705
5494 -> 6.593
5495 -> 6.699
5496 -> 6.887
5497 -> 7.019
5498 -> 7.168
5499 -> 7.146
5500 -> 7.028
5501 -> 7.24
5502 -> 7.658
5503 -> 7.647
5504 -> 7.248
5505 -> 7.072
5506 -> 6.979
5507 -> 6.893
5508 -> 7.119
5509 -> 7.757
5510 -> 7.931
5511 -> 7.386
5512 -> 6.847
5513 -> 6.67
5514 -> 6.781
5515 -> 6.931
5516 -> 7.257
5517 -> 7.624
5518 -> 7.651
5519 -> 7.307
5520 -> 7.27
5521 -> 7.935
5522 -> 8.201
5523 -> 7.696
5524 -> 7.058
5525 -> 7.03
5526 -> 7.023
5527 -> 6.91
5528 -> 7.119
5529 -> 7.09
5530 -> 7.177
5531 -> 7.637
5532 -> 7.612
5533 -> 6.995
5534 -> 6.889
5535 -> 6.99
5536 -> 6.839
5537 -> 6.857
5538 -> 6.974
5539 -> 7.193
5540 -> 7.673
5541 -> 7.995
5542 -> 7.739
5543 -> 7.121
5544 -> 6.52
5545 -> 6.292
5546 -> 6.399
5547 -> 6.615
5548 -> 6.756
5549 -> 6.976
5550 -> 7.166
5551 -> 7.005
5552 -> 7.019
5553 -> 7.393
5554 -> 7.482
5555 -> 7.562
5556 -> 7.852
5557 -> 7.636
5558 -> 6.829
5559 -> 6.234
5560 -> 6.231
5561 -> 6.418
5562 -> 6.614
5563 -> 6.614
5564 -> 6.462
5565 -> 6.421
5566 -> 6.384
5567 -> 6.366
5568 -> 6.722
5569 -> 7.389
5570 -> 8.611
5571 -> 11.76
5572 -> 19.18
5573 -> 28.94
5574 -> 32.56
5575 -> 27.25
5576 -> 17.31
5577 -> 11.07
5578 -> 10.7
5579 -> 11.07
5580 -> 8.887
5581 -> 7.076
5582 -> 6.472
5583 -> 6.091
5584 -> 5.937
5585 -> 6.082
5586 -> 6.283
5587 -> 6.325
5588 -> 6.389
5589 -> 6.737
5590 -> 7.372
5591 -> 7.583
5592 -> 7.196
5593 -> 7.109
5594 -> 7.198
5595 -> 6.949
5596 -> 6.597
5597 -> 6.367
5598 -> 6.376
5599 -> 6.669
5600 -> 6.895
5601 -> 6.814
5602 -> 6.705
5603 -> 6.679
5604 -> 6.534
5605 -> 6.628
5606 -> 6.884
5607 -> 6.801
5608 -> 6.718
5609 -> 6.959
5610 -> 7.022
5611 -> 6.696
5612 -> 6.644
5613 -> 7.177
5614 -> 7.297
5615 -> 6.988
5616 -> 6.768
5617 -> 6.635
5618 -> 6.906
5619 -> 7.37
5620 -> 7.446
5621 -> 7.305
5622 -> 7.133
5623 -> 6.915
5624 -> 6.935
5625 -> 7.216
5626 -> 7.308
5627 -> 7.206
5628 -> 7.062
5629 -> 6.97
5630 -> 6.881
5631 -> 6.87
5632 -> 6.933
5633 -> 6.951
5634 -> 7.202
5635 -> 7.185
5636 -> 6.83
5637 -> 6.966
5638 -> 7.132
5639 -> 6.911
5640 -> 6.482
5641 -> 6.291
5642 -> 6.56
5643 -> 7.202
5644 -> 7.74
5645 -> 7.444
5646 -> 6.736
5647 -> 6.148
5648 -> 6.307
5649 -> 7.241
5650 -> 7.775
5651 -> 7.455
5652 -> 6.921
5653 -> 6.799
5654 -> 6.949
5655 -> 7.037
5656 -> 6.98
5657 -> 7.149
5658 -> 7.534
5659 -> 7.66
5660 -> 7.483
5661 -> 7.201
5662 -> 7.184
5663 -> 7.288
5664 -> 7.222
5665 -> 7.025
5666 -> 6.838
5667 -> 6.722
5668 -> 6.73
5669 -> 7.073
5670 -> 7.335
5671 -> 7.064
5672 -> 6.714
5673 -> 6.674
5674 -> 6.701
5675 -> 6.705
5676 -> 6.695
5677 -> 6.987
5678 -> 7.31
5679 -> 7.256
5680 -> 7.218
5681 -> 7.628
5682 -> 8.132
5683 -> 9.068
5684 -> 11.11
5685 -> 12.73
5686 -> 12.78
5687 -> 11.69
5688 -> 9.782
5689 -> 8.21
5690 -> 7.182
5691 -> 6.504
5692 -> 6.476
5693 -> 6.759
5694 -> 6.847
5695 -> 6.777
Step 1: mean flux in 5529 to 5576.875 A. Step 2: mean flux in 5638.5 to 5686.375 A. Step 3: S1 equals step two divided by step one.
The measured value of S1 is 0.82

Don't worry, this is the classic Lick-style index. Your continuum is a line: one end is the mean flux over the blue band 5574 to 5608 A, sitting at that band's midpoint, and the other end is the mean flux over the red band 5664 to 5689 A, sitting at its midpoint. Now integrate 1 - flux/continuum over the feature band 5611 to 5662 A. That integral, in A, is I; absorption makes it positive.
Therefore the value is 7.4 A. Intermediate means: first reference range 8.43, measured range 7.04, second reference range 8.07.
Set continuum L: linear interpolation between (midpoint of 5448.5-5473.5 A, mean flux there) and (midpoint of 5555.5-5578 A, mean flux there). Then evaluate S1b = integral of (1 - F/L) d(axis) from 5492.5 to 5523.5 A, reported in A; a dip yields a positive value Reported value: 6.19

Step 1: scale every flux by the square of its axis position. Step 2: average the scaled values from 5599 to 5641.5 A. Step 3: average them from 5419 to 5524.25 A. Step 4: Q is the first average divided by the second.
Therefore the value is 1.0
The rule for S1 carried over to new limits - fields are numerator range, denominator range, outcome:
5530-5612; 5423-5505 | 1.14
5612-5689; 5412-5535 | 1.02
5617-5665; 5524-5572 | 0.98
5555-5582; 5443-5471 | 1.50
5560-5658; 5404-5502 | 1.11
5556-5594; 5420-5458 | 1.32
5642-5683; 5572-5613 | 0.78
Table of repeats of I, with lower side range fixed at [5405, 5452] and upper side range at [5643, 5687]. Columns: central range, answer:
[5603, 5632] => 2.1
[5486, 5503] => 0.8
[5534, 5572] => 0.8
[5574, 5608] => -4.4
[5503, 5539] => 0.8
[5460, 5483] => 1.2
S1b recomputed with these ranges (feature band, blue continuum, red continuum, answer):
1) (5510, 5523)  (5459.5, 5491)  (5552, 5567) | -0.8 A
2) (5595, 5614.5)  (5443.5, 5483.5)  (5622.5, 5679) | 0.8 A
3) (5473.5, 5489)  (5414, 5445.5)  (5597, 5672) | 0.4 A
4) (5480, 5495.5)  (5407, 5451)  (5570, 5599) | 2.9 A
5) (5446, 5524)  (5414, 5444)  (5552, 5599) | 8.2 A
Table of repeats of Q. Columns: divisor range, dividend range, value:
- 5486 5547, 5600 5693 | 1.07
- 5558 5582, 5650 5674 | 0.64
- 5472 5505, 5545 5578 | 1.46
